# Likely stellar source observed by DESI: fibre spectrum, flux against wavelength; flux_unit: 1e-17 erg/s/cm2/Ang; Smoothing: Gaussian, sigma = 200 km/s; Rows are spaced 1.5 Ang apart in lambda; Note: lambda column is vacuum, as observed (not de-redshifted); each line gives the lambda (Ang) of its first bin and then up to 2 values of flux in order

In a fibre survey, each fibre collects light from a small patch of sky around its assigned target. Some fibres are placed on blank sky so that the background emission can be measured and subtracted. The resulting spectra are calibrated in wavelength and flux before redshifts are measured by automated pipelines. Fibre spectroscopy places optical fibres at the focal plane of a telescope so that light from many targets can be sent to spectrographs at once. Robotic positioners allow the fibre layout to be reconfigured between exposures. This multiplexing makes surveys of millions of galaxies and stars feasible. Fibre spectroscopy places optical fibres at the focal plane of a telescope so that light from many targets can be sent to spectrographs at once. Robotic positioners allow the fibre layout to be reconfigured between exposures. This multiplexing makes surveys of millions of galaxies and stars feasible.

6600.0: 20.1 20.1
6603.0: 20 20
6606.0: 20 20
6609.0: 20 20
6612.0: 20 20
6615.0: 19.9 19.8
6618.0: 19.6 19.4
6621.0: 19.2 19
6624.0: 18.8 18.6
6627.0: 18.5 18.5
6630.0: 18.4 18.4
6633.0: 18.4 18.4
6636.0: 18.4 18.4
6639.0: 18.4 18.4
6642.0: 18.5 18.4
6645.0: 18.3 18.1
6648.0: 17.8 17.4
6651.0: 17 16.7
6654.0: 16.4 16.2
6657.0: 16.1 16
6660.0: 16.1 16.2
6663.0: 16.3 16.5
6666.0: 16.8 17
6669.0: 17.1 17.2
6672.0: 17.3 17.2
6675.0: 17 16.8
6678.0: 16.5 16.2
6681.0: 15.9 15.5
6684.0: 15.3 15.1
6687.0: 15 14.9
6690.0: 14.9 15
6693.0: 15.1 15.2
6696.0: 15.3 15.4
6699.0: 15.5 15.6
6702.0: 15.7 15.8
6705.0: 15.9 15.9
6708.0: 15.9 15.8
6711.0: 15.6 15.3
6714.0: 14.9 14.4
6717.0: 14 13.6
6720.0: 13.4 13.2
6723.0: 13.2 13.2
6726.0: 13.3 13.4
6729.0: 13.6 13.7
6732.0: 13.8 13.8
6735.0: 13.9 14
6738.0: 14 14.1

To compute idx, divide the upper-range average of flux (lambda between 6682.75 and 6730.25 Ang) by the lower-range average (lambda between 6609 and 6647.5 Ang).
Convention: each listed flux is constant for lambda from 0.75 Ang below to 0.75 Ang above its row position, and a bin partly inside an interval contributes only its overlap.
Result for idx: 0.8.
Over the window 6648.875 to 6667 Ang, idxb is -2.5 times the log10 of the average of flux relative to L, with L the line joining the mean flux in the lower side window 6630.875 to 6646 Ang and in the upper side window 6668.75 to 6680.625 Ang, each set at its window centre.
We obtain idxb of 0.07 mag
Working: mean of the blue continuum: 18.4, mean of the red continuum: 16.9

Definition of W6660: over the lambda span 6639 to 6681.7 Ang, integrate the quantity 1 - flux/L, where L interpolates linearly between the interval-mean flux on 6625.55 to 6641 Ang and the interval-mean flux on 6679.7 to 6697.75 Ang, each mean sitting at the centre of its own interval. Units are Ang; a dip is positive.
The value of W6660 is -0.4 Ang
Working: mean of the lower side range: 18.4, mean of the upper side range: 15.2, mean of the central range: 17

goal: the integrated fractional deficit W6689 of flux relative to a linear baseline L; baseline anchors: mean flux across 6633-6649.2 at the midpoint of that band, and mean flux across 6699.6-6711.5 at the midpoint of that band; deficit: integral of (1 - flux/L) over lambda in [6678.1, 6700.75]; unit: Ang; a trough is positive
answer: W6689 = 1.4 Ang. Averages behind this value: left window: 18.3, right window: 15.8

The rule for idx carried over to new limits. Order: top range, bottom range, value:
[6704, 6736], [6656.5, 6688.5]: 0.88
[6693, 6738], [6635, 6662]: 0.84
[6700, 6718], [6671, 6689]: 0.96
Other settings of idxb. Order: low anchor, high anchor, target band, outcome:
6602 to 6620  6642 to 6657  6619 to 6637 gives 0.01 mag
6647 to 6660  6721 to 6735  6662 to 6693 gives -0.03 mag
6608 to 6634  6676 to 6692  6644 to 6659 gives 0.03 mag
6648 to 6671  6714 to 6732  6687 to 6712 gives -0.05 mag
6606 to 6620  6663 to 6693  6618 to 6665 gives 0.03 mag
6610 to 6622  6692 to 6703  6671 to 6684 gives 0.00 mag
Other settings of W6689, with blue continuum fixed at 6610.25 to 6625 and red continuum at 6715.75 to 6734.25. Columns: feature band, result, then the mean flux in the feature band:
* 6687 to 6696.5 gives 0.21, 15.1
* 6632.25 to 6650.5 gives -0.01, 18.2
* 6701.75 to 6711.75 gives -0.86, 15.8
